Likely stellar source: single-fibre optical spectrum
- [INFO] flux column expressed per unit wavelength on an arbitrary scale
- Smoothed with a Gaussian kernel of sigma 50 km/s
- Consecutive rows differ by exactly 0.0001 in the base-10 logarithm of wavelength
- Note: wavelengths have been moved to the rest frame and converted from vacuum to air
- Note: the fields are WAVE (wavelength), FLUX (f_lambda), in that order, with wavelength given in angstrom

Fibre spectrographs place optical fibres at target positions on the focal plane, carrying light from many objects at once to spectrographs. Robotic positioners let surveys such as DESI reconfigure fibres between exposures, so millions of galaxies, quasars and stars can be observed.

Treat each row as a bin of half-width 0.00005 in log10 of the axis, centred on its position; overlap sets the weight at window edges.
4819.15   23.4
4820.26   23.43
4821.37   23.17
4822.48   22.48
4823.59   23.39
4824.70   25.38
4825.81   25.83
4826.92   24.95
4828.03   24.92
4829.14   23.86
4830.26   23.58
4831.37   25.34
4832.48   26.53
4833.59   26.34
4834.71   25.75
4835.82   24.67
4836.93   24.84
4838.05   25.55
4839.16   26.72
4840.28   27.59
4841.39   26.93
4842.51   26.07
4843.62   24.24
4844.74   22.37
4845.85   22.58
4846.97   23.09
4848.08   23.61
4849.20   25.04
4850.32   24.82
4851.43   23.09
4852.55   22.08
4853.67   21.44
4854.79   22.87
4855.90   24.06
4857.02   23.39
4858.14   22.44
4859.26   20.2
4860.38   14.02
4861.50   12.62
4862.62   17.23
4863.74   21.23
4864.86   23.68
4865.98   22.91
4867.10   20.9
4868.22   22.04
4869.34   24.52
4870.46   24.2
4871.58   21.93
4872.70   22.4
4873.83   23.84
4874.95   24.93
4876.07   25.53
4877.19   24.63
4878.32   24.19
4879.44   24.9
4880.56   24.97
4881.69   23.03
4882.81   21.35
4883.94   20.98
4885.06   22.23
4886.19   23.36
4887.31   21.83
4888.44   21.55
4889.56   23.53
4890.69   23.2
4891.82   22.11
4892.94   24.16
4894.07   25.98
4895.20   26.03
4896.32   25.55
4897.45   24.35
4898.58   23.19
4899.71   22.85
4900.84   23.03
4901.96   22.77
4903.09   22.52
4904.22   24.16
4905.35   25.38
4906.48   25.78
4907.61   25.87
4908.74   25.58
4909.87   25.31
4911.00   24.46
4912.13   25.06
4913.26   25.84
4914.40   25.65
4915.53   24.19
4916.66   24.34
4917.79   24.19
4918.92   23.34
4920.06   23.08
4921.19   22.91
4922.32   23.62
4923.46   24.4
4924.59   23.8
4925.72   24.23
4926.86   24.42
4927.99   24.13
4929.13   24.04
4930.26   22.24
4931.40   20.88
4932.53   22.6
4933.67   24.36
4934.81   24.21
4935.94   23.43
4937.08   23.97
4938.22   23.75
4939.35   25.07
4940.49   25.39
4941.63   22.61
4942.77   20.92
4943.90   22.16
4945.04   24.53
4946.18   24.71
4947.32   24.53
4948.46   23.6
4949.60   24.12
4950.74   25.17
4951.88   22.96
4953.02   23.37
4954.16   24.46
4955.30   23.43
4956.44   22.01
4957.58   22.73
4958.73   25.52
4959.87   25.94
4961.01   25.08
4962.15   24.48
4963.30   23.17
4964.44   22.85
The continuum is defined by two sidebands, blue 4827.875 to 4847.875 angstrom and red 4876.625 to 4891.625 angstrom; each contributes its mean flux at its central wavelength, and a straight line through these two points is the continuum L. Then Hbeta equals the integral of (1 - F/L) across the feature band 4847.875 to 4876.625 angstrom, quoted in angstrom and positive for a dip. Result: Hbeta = 2.2 angstrom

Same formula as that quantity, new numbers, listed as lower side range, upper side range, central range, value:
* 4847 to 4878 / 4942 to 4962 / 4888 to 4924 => -1.8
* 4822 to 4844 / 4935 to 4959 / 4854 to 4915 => 3.5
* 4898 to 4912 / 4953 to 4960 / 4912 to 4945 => 0.4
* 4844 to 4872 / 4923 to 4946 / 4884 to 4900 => -0.6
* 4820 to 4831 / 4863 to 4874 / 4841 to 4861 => 0.4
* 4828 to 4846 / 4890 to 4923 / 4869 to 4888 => 1.0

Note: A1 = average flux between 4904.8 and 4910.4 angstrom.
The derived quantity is 25.6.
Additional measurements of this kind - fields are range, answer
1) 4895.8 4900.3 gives 23.9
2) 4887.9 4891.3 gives 22.7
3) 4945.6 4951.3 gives 24.4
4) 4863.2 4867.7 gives 22.2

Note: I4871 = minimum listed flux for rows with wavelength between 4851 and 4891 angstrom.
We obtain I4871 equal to 12.62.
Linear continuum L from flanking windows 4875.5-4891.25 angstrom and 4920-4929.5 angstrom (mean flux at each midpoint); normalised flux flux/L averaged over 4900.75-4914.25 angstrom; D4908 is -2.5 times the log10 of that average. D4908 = -0.05 mag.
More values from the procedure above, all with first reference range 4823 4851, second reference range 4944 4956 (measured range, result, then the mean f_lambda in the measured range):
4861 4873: 0.16 mag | 21.3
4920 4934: 0.03 mag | 23.4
